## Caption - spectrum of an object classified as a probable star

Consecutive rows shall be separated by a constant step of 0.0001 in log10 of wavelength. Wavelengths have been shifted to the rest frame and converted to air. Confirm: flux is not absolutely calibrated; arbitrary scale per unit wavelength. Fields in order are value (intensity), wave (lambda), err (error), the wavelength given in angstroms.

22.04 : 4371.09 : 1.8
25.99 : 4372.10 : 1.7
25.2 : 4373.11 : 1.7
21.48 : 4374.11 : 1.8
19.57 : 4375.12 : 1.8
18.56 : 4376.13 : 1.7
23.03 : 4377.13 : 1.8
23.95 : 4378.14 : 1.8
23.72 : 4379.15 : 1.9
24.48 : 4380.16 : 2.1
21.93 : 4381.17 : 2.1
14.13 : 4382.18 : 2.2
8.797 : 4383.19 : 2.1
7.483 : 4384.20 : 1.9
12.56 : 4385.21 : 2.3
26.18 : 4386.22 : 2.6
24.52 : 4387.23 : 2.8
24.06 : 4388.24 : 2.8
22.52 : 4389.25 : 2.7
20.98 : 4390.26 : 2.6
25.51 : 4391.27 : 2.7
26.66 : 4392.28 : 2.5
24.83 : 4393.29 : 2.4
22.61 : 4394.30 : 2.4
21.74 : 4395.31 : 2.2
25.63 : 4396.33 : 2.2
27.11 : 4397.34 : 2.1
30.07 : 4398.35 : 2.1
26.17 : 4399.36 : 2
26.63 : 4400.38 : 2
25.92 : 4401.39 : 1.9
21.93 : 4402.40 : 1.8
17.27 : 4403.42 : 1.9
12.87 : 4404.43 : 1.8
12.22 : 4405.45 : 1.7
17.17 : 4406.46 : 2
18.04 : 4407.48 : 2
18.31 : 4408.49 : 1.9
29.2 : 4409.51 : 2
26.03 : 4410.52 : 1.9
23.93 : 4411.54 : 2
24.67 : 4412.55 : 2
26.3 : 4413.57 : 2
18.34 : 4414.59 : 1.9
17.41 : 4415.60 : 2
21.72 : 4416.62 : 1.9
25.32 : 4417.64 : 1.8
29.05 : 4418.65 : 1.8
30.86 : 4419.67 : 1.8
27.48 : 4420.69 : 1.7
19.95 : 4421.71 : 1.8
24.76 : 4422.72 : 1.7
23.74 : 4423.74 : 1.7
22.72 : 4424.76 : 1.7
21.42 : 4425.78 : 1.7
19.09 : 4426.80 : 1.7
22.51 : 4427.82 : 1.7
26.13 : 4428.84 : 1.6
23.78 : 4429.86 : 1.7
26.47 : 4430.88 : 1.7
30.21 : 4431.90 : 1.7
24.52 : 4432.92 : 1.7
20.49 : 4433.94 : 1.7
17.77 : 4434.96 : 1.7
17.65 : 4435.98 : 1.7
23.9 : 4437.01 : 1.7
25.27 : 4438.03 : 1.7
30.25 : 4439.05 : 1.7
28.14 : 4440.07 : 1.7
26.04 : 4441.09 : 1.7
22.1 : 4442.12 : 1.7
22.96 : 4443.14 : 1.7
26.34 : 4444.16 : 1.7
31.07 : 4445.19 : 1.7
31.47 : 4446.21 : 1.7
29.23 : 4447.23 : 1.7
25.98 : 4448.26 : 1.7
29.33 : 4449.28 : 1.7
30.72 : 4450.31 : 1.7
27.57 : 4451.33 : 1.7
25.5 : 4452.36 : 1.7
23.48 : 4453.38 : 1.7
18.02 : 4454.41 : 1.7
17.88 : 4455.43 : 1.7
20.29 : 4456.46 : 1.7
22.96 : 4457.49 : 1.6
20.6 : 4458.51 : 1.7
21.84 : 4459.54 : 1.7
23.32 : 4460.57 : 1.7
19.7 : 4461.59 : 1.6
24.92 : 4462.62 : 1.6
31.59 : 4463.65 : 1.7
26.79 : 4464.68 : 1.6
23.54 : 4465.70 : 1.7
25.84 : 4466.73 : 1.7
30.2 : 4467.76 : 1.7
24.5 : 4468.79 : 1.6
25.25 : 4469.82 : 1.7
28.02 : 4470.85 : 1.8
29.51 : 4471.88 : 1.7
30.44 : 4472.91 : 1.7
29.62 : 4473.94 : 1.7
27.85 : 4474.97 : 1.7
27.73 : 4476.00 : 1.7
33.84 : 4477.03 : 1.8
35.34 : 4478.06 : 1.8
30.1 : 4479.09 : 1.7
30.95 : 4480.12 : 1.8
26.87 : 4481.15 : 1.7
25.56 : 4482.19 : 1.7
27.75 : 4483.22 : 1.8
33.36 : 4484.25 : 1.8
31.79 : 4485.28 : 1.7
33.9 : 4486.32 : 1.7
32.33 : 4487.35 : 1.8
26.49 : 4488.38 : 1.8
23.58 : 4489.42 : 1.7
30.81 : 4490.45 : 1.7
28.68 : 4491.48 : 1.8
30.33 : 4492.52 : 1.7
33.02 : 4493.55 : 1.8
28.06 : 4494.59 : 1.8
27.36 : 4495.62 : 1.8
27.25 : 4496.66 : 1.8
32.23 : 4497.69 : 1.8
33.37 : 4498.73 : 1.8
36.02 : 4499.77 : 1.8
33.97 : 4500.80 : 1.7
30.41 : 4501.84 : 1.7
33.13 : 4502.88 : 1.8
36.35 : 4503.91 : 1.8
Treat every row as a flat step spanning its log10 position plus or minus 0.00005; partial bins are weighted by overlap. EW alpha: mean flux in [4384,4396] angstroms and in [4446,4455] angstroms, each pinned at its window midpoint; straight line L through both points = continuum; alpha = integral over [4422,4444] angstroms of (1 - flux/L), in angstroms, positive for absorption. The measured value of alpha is 1.3 angstroms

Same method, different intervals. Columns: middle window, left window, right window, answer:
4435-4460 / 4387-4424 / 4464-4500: 1.66 angstroms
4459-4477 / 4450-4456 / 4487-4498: -0.70 angstroms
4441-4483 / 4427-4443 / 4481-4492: 0.61 angstroms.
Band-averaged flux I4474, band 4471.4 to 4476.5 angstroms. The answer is 29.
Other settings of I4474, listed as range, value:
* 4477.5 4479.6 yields 32.8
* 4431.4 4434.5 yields 25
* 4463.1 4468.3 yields 27.6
